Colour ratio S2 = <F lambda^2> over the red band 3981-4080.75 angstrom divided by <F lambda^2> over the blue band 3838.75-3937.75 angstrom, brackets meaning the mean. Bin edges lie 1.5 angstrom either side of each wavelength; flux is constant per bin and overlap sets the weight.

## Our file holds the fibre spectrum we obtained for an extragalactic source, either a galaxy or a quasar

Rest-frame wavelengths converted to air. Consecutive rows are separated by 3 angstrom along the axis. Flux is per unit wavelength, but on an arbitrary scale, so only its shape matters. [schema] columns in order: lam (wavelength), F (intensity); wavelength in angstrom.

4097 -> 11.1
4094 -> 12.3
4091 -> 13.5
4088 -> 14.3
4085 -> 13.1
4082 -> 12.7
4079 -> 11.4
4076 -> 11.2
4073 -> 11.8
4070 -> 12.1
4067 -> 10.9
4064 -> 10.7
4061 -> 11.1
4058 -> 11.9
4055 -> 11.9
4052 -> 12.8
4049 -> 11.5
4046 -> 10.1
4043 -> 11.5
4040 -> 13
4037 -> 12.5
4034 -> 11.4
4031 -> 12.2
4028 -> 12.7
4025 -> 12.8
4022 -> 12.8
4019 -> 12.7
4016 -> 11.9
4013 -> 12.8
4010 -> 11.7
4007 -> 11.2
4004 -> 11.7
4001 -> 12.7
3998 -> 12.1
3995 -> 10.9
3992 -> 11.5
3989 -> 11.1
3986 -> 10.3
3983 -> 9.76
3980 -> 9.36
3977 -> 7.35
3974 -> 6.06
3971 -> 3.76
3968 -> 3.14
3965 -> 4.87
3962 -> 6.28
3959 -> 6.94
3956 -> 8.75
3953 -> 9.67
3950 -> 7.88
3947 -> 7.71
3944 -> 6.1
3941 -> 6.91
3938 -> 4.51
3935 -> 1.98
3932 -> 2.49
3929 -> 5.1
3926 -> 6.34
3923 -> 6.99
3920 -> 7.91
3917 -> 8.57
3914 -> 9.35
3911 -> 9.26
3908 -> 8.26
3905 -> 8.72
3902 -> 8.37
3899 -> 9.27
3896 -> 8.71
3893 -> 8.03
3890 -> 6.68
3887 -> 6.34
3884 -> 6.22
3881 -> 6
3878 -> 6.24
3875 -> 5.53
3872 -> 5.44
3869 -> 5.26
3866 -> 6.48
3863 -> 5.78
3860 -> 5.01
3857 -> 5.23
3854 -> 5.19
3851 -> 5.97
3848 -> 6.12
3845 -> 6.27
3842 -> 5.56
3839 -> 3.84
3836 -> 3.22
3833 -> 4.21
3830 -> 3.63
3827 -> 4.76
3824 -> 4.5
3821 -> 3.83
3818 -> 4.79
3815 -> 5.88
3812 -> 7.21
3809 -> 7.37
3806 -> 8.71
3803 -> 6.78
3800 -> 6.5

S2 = 1.95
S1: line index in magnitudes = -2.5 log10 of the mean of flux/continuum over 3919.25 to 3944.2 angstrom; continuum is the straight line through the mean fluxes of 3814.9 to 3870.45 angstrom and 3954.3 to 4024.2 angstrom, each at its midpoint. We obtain 0.422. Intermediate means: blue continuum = 5.01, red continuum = 9.58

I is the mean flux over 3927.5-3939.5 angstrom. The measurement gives 3.52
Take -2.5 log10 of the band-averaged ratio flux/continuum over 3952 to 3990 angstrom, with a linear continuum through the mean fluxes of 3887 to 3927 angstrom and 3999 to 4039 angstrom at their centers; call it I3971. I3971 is 0.38 mag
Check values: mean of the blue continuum 8.14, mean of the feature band 7.41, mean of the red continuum 12.2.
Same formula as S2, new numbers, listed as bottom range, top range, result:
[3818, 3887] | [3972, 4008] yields 2.11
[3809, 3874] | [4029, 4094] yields 2.58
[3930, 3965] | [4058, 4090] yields 2.05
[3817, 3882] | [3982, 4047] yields 2.51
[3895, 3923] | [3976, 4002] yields 1.28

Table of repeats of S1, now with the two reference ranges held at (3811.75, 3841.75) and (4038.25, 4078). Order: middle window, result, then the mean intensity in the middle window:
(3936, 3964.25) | 0.179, 7.04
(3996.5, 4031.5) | -0.198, 12.3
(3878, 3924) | -0.158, 7.87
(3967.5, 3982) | 0.404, 6.26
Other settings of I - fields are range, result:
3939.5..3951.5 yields 7.15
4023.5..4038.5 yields 12.3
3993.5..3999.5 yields 11.5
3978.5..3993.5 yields 10.4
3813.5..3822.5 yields 4.83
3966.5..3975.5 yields 4.32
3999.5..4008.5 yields 11.9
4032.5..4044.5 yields 12.1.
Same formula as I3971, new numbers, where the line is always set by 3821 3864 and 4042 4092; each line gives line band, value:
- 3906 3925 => -0.17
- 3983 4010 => -0.17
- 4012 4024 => -0.21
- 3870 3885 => 0.03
